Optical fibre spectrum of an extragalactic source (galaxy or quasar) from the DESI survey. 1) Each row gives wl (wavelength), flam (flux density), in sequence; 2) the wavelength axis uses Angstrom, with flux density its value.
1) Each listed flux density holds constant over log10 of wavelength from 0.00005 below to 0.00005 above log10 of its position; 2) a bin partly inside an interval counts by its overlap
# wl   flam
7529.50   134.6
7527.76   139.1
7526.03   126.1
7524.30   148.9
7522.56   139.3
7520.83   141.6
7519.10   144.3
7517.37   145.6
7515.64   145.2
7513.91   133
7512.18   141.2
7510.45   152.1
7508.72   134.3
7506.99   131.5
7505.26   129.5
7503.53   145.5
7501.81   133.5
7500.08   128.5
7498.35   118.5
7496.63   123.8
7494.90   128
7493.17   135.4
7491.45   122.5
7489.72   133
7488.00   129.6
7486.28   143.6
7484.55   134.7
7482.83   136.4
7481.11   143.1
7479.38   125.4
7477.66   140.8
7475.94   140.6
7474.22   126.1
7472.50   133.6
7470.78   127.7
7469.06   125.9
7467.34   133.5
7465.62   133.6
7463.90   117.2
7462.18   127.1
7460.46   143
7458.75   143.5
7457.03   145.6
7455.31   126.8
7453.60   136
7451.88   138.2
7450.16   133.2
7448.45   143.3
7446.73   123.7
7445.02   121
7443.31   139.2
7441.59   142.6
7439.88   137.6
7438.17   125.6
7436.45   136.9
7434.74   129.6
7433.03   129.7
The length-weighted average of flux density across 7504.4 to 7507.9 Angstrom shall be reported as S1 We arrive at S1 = 130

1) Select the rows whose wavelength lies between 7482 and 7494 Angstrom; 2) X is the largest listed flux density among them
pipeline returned 143.6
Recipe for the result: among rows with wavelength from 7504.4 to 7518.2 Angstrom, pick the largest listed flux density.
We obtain 152.1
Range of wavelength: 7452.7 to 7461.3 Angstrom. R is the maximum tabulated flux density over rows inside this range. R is 145.6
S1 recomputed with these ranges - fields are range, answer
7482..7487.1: 138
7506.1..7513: 140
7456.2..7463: 140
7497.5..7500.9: 123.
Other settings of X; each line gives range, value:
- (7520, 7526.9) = 148.9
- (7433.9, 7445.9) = 142.6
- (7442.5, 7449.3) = 143.3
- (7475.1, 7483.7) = 143.1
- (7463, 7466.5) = 133.6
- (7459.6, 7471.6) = 143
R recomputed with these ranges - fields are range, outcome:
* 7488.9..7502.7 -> 135.4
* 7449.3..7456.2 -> 138.2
